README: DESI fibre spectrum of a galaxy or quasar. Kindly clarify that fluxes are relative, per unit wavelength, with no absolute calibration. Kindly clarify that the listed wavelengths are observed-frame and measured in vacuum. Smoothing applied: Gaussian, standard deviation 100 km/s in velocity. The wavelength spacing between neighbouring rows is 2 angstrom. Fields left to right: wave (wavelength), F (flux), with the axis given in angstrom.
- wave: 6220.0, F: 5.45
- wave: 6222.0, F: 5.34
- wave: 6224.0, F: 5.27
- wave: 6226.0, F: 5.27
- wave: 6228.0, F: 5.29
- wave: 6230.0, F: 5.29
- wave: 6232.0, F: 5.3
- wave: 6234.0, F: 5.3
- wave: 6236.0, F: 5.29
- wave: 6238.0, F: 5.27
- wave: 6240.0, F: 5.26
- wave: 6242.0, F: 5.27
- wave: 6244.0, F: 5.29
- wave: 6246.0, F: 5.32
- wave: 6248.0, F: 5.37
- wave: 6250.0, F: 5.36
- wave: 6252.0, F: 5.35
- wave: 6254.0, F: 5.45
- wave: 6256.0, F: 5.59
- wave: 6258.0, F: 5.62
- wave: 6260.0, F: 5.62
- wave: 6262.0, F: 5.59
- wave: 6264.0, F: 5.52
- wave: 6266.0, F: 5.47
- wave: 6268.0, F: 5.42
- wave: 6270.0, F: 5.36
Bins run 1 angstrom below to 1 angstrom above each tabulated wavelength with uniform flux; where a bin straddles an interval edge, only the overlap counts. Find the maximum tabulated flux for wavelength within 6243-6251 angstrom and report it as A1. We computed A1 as 5.37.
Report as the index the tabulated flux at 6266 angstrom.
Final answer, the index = 5.47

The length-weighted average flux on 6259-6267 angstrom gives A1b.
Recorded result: 5.55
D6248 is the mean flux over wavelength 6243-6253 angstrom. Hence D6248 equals 5.34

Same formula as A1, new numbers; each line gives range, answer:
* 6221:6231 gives 5.34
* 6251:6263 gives 5.62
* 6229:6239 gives 5.3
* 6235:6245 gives 5.29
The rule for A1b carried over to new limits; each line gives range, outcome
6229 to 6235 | 5.3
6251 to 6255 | 5.4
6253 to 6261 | 5.57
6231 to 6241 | 5.28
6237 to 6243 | 5.27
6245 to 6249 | 5.35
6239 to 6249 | 5.3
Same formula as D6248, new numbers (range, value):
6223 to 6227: 5.27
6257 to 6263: 5.61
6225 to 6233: 5.29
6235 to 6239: 5.28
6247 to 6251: 5.37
